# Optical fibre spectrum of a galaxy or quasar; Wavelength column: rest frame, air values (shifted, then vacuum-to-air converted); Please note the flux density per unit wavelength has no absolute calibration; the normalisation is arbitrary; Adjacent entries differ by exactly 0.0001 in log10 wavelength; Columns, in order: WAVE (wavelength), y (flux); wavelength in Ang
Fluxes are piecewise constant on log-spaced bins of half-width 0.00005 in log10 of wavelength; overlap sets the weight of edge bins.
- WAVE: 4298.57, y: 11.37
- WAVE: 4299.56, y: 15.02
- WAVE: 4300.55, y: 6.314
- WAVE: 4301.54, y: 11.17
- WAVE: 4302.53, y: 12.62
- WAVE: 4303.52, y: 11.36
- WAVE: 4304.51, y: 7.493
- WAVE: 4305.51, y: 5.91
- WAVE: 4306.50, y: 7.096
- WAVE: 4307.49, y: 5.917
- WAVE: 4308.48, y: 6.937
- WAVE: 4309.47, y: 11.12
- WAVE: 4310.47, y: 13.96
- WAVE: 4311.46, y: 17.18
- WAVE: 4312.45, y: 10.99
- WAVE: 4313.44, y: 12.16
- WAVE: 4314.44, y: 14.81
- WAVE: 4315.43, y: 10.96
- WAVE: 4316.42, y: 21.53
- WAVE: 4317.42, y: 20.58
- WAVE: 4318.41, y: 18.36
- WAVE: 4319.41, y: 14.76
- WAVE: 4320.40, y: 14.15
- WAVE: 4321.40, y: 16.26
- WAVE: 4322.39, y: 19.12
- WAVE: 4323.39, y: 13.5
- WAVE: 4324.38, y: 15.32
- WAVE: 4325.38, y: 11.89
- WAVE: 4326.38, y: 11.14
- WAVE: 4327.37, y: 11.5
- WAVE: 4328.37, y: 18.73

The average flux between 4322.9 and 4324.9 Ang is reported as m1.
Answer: 14.4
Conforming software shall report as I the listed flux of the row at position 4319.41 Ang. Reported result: 14.76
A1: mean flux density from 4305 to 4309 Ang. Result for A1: 6.49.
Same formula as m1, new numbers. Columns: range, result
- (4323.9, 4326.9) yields 12.7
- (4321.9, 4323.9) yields 16.3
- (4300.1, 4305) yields 9.83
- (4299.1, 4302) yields 10.8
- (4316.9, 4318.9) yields 19.5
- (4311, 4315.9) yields 13.2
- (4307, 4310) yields 8.04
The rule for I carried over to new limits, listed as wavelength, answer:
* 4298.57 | 11.37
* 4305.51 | 5.91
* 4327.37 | 11.5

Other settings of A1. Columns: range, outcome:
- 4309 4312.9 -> 13.3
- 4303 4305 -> 9.48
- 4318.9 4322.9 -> 16.1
